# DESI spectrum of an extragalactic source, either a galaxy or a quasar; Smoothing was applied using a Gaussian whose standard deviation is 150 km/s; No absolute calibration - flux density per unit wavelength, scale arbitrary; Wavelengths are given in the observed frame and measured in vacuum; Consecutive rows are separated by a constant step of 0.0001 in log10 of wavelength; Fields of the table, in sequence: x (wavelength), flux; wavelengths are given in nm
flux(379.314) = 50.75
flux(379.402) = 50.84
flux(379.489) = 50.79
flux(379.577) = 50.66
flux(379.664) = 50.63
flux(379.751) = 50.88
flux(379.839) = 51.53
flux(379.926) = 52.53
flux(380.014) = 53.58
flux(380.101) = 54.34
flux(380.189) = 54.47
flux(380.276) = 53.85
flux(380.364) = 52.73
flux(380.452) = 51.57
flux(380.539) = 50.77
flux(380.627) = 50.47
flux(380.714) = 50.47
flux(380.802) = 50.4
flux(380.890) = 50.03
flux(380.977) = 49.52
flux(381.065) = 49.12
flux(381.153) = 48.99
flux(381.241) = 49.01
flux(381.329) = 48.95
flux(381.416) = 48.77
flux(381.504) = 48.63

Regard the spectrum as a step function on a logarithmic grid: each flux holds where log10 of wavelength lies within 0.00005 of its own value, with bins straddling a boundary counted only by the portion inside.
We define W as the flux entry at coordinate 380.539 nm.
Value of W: 50.77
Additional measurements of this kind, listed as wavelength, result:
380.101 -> 54.34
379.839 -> 51.53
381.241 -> 49.01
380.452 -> 51.57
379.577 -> 50.66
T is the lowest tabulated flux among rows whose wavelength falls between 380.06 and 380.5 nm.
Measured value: 51.57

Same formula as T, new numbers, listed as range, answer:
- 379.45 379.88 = 50.63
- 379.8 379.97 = 51.53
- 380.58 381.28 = 48.99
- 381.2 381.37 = 48.95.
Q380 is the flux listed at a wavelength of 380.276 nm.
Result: 53.85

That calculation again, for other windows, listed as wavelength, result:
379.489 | 50.79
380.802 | 50.4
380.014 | 53.58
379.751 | 50.88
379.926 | 52.53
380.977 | 49.52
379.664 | 50.63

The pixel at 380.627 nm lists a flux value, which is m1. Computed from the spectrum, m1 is 50.47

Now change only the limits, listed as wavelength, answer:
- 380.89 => 50.03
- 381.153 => 48.99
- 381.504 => 48.63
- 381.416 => 48.77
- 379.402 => 50.84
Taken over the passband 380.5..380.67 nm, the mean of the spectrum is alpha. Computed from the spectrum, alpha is 50.5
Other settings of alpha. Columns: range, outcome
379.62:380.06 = 51.9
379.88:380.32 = 53.8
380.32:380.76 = 51.2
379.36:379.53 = 50.9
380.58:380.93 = 50.3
